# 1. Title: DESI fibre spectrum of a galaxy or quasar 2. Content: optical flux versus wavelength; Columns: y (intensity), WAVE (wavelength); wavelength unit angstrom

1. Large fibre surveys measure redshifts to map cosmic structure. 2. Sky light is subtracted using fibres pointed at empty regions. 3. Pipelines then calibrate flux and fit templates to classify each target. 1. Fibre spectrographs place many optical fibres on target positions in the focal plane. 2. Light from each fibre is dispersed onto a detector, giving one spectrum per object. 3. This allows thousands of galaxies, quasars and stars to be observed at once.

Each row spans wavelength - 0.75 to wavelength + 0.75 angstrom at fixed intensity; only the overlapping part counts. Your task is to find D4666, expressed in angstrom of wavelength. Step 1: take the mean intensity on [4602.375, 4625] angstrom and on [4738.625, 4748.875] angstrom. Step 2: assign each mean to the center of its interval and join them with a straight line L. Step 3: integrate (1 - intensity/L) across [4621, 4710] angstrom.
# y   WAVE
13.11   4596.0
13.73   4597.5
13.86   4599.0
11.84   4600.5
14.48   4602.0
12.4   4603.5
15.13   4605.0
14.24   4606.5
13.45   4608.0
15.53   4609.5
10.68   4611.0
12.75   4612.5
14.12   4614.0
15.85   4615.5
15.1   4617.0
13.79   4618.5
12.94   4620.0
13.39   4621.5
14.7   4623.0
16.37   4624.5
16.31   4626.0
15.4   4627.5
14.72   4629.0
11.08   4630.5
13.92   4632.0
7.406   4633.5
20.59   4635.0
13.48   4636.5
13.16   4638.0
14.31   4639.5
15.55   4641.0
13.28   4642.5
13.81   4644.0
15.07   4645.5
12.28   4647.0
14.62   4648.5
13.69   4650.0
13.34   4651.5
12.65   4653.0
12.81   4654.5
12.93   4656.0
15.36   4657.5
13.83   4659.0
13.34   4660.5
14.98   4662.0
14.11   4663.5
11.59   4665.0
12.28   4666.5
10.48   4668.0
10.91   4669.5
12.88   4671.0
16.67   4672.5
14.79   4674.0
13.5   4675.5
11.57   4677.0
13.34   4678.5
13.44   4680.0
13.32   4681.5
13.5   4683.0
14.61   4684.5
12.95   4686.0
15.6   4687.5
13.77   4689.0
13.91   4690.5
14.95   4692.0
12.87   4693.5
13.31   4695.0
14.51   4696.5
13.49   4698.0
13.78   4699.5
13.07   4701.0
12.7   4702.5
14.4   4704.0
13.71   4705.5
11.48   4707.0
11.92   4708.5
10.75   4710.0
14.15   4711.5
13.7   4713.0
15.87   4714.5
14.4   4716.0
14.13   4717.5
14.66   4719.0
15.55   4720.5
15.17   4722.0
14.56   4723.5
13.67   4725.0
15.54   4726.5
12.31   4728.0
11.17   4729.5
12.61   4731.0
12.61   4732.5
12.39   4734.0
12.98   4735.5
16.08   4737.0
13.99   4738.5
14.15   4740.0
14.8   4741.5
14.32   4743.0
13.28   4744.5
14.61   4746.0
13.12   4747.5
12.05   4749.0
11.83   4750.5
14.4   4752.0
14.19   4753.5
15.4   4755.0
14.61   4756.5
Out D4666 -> 2.2 angstrom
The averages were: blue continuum 14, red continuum 13.9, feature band 13.6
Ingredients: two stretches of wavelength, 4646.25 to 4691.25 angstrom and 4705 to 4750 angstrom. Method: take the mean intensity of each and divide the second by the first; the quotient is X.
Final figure 1.0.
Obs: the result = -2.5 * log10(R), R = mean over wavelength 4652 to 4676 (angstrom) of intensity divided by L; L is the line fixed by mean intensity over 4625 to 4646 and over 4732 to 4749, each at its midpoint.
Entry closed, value 0.06 mag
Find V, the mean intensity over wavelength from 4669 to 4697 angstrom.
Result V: 13.7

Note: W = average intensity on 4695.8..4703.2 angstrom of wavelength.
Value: 13.5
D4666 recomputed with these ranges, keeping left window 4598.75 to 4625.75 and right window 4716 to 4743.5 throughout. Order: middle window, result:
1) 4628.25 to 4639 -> 0.4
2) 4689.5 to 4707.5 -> 0.5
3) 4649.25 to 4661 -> 0.4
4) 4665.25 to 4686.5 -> 1.3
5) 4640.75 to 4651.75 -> 0.0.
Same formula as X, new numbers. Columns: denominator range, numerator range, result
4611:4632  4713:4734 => 0.98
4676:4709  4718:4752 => 1.02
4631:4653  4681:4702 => 1.00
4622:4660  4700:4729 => 0.98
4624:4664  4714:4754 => 0.99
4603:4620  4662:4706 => 0.97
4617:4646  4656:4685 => 0.94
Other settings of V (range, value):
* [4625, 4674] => 13.7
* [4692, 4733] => 13.6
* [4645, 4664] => 13.7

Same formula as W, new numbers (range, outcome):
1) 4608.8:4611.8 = 13.1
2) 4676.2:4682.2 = 12.9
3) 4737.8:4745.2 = 14.1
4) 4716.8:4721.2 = 14.8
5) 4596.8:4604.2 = 13.3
